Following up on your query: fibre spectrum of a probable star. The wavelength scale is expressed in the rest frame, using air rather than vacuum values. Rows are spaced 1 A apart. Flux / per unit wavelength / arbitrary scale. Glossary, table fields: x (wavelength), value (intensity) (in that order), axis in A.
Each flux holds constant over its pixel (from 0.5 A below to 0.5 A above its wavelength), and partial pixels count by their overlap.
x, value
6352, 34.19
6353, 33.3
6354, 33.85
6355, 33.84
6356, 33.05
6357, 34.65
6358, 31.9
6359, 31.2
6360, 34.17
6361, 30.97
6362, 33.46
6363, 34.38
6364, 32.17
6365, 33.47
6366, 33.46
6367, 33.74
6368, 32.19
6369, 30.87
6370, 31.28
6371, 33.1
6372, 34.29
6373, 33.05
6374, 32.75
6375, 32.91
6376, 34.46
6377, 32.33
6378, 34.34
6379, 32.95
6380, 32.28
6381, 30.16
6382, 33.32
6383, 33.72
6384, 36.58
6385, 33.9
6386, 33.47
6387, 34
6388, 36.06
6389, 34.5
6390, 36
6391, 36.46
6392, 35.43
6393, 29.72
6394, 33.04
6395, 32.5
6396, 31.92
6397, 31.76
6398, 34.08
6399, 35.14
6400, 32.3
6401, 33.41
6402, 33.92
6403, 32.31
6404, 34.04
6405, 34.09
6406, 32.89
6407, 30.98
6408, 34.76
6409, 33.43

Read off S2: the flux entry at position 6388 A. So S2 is 36.06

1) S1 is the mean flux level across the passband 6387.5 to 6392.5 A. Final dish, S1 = 35.7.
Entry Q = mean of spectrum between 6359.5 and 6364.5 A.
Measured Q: 33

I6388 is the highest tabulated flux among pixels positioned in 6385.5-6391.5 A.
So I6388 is 36.46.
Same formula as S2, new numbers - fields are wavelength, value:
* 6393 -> 29.72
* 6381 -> 30.16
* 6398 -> 34.08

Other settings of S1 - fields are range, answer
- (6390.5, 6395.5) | 33.4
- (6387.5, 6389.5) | 35.3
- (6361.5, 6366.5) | 33.4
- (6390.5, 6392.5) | 35.9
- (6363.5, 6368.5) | 33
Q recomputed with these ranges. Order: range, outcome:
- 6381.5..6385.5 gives 34.4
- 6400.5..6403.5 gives 33.2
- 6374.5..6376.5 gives 33.7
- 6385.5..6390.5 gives 34.8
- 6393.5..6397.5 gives 32.3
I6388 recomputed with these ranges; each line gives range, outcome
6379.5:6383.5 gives 33.72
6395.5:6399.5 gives 35.14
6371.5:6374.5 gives 34.29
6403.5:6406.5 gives 34.09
